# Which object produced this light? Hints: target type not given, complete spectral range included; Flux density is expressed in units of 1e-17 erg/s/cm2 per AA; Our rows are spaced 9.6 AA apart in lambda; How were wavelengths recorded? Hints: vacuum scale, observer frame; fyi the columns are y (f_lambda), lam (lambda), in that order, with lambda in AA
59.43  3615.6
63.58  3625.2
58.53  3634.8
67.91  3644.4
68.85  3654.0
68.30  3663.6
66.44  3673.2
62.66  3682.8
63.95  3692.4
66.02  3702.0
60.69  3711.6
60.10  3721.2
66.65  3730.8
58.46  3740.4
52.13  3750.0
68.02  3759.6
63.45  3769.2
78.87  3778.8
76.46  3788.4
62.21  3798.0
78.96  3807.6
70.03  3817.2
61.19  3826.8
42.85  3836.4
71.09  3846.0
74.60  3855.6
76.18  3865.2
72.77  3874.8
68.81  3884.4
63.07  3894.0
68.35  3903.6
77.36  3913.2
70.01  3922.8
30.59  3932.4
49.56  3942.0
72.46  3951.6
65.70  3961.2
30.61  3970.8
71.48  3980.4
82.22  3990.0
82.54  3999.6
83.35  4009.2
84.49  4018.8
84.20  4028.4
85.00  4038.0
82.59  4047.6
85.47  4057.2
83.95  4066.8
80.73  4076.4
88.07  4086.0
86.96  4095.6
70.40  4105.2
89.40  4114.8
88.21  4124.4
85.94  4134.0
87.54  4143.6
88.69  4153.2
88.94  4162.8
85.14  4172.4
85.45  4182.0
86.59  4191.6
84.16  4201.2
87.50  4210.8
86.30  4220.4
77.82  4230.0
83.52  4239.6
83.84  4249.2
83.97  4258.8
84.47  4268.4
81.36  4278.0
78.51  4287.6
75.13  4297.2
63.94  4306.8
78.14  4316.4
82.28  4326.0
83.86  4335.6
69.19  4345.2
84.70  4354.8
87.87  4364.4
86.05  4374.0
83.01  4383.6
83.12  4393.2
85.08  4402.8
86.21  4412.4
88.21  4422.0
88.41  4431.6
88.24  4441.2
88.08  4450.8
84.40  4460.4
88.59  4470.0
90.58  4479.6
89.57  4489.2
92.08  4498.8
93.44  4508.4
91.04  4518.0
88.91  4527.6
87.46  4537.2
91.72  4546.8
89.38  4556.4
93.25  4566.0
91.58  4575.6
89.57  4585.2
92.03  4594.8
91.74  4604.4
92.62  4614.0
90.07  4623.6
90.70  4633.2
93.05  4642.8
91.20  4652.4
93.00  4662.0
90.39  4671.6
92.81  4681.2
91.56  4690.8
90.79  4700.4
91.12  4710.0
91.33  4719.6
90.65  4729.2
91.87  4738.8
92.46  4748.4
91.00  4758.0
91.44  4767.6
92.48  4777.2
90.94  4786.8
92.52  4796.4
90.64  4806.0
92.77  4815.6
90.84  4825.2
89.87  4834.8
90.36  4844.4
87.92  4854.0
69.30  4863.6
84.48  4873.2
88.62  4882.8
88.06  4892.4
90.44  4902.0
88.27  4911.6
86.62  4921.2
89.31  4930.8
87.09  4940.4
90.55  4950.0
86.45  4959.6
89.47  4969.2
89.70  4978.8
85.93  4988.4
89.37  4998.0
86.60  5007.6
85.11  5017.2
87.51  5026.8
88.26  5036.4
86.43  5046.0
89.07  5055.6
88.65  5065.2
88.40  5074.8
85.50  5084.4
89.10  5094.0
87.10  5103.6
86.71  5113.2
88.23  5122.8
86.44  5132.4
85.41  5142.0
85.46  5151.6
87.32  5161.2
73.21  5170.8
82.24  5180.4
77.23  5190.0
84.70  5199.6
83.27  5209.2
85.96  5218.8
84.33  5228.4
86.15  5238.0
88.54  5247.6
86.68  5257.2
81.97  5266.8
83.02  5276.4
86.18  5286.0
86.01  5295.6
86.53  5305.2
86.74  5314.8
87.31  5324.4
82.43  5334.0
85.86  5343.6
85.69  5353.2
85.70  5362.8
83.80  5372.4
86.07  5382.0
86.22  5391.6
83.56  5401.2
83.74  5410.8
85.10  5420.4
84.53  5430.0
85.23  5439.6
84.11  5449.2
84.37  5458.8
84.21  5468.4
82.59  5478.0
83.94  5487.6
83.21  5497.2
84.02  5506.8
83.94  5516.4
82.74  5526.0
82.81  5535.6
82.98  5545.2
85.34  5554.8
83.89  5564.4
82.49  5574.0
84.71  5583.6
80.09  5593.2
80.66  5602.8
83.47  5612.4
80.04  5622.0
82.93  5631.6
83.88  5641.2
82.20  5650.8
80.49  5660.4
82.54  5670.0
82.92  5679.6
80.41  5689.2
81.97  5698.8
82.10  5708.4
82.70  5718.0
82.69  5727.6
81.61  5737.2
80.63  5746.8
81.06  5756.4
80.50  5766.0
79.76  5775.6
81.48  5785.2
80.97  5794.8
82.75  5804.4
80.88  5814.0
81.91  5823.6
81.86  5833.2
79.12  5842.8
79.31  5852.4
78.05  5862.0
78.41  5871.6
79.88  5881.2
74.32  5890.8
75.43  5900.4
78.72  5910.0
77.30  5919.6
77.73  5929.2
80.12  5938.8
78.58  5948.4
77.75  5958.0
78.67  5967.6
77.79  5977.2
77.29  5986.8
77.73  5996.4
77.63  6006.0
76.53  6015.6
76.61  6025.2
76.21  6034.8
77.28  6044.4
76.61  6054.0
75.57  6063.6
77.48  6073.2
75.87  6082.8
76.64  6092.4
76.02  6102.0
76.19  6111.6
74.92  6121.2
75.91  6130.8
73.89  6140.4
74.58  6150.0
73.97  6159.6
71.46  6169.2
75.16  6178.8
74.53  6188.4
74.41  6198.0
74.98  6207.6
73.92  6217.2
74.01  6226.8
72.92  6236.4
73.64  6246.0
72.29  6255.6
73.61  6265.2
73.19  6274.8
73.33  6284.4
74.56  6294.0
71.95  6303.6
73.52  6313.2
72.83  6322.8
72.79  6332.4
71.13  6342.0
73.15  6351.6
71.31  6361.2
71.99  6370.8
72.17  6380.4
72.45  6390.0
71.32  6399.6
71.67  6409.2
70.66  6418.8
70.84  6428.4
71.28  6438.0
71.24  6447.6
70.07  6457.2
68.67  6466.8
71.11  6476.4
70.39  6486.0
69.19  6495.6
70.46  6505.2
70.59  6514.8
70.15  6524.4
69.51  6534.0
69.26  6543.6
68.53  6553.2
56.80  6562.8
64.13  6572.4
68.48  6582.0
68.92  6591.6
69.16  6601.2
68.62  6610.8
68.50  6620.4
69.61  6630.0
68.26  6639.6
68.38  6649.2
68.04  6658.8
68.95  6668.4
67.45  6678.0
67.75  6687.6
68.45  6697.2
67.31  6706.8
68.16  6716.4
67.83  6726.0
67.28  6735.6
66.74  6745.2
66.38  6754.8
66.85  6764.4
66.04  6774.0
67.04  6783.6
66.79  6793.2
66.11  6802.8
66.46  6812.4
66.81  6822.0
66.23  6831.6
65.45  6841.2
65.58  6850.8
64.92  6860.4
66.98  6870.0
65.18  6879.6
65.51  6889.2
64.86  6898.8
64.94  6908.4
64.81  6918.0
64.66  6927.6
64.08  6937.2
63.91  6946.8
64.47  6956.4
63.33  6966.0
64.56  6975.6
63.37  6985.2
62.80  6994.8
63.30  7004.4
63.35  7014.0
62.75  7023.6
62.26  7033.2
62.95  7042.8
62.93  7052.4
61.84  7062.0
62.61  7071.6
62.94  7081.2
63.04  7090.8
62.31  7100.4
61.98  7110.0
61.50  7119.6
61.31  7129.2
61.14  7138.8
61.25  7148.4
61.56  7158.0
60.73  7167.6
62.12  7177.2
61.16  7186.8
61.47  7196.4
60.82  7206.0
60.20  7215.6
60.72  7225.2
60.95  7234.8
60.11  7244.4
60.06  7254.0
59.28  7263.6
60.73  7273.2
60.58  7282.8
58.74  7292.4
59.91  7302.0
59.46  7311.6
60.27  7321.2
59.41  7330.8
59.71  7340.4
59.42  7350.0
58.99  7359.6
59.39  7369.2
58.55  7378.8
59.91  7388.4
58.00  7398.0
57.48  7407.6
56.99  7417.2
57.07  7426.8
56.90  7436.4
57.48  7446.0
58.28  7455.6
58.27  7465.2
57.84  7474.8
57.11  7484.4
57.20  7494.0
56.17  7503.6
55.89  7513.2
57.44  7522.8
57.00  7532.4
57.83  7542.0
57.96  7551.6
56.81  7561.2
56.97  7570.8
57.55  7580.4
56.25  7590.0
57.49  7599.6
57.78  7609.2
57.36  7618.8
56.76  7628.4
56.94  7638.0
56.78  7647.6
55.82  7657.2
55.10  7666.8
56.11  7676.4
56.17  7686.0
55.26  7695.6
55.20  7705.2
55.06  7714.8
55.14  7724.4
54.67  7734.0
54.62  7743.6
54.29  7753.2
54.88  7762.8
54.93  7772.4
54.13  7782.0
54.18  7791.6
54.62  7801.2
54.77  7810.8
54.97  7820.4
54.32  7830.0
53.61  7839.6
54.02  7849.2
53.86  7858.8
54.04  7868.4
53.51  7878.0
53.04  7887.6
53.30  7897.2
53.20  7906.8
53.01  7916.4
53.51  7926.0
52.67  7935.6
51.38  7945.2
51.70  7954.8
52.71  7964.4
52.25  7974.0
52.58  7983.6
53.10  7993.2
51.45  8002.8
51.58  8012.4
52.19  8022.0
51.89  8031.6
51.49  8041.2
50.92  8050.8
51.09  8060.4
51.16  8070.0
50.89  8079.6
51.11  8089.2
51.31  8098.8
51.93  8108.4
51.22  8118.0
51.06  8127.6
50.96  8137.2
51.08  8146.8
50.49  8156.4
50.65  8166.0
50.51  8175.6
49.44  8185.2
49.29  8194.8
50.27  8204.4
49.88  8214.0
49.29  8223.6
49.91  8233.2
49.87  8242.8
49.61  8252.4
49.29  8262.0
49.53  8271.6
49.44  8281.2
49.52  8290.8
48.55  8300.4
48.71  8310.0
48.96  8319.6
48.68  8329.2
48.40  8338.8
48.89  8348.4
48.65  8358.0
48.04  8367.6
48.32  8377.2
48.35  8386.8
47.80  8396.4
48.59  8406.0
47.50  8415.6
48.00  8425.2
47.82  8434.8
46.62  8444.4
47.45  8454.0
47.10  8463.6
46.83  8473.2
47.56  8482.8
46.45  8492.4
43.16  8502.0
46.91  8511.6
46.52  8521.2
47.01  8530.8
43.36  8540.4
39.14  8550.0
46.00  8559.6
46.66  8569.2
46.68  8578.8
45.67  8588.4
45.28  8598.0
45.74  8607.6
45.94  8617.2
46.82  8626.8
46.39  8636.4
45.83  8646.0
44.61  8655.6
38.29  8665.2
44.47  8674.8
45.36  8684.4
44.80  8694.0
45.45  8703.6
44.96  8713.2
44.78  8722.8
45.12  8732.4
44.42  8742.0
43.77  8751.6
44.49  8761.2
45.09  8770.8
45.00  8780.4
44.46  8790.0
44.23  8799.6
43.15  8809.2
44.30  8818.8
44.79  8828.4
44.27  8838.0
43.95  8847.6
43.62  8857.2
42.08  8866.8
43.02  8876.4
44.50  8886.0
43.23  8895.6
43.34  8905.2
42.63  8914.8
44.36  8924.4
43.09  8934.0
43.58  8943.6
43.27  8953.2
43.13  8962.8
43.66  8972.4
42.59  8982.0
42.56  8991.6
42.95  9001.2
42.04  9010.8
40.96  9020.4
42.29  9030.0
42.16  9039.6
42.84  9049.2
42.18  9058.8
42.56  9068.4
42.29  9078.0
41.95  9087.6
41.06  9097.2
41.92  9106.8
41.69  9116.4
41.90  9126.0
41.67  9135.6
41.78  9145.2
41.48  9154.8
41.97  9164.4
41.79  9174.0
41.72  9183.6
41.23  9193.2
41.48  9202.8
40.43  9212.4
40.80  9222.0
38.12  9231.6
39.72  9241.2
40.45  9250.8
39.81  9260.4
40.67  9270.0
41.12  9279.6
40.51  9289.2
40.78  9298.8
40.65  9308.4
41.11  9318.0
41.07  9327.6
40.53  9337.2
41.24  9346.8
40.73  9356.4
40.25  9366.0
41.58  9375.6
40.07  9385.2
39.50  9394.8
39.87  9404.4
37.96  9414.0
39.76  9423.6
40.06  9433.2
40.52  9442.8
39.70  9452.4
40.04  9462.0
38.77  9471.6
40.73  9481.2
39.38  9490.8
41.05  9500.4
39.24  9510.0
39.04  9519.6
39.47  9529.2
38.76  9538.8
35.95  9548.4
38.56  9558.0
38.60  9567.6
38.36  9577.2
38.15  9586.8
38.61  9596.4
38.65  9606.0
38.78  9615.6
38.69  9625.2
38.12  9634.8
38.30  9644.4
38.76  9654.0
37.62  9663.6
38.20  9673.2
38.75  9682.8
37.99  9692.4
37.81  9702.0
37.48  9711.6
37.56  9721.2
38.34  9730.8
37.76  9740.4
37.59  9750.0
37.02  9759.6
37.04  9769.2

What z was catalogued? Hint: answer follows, 0.000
